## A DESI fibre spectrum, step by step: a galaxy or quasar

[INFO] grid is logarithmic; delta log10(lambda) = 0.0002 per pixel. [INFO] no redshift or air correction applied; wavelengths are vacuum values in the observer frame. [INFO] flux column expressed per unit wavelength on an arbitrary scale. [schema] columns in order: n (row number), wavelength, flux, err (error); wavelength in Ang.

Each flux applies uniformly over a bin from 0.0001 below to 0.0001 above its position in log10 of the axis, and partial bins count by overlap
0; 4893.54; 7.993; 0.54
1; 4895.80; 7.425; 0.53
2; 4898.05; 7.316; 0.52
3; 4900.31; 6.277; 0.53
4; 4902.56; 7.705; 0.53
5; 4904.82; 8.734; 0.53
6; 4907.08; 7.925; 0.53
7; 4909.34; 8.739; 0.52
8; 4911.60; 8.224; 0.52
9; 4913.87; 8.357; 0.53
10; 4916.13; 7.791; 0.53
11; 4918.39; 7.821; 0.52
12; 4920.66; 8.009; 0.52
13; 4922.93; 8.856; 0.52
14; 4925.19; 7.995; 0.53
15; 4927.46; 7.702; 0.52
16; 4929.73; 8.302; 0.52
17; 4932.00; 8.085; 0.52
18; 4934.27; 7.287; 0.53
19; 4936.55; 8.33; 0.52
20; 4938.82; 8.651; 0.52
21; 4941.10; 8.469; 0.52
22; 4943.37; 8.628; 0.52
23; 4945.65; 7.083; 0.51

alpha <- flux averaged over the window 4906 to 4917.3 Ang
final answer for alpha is 8.21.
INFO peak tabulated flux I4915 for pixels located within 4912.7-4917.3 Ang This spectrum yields 8.357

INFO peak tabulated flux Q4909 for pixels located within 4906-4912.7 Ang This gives 8.739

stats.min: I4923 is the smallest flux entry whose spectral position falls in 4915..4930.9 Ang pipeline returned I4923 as 7.702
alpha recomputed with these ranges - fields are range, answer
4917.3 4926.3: 8.17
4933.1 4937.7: 7.81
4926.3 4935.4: 7.85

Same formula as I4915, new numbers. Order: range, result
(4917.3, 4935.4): 8.856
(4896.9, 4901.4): 7.316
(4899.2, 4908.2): 8.734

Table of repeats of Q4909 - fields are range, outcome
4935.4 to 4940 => 8.651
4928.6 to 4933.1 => 8.302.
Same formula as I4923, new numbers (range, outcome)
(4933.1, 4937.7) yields 7.287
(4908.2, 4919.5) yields 7.791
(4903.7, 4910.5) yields 7.925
